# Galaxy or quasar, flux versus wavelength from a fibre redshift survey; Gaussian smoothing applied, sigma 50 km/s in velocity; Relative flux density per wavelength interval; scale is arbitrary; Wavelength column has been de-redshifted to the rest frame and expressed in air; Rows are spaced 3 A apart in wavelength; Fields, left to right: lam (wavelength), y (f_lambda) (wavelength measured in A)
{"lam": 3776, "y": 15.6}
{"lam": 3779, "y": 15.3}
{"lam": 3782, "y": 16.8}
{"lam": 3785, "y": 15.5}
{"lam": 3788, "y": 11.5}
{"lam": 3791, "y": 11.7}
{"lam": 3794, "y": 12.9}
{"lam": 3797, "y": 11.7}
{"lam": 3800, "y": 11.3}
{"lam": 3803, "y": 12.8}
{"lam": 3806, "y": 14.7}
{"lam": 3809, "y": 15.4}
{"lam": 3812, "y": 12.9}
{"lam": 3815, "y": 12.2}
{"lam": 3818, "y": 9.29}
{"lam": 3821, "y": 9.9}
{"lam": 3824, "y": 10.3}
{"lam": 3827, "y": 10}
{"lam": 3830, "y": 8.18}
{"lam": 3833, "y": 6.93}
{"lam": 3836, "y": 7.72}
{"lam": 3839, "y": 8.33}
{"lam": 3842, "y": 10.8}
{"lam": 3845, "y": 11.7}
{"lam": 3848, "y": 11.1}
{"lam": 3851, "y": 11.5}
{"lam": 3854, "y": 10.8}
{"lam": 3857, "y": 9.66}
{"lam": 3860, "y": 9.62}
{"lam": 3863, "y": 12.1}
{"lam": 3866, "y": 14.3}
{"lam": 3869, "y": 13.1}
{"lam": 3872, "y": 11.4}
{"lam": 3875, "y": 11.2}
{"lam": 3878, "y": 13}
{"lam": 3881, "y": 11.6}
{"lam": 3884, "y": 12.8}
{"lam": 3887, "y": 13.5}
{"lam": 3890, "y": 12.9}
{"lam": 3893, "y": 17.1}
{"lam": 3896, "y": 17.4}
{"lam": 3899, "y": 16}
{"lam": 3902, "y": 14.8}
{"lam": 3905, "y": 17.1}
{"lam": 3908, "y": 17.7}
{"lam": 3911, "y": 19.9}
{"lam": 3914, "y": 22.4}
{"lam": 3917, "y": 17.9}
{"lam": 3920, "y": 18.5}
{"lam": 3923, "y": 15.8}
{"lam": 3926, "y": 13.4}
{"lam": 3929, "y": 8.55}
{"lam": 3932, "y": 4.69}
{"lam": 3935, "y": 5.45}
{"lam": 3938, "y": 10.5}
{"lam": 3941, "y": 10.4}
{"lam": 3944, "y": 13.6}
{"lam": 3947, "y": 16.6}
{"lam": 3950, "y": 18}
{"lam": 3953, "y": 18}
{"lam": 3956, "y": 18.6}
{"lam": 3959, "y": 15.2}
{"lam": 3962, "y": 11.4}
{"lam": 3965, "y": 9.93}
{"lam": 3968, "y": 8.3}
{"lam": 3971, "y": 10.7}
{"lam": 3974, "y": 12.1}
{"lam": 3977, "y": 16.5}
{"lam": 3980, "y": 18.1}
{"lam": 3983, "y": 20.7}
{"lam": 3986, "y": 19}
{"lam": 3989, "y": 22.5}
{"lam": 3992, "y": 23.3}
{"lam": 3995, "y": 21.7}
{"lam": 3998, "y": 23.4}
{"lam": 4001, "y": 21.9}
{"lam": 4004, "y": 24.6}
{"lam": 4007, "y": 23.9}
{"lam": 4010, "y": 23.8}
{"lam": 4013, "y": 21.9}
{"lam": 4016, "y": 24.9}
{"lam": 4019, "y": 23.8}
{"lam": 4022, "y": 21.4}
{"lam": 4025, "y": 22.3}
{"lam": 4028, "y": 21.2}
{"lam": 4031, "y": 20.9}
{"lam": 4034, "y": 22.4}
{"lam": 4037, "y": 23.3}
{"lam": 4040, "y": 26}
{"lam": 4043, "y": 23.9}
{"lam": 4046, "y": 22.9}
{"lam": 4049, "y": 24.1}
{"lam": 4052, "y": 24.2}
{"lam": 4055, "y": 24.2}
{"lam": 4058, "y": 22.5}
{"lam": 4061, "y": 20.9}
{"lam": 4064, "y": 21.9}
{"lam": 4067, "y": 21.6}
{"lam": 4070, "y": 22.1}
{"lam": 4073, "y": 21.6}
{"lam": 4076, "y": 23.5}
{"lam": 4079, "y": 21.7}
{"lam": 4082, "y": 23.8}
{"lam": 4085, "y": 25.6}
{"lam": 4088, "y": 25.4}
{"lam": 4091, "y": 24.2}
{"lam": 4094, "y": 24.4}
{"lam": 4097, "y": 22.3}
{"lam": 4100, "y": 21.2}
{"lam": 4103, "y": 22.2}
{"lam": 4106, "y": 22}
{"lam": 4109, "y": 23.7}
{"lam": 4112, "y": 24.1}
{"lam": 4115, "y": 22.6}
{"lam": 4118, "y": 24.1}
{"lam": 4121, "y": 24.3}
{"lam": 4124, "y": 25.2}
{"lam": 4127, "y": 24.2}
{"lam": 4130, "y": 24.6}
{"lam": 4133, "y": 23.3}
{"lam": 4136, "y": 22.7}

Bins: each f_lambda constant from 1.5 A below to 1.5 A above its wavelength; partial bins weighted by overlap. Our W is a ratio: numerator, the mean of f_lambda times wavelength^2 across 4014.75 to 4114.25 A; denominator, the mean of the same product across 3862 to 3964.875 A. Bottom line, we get 1.7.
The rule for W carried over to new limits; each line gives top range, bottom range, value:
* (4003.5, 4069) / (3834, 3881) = 2.27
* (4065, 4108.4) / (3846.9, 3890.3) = 2.16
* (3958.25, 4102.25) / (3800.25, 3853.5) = 2.18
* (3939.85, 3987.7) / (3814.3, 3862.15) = 1.61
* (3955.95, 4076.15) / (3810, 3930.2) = 1.73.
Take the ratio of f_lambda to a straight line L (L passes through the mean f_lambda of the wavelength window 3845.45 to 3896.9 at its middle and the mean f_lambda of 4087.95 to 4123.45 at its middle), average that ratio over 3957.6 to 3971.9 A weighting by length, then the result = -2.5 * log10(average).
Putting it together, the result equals 0.449 mag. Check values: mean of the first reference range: 12.5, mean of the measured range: 11.1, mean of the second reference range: 23.3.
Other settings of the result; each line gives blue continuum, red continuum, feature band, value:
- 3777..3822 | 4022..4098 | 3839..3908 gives 0.23 mag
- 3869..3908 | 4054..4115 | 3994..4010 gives -0.20 mag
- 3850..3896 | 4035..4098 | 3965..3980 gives 0.42 mag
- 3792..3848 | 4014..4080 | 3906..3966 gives 0.17 mag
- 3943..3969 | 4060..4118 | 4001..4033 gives -0.24 mag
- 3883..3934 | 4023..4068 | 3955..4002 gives 0.13 mag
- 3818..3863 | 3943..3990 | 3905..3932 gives -0.21 mag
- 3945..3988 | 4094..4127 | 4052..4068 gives -0.10 mag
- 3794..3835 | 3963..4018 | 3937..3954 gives 0.19 mag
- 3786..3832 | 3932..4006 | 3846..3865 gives 0.18 mag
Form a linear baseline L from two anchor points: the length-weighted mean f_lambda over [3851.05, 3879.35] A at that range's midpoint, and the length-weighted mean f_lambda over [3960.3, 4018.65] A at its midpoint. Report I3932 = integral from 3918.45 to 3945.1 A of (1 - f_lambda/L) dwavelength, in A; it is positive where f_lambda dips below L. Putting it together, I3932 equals 7.4 A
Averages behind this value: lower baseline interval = 11.7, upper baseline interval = 19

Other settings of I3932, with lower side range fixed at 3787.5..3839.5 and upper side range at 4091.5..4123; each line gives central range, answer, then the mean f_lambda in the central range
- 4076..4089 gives -1.1 A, 24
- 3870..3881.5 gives 1.5 A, 11.9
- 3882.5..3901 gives -0.9 A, 14.9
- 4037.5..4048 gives -1.9 A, 24.2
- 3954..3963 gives 0.8 A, 15.4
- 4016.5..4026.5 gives -1.6 A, 22.7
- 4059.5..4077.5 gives -0.3 A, 21.9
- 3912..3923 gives -2.7 A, 19.1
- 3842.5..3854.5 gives 1.1 A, 11.3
